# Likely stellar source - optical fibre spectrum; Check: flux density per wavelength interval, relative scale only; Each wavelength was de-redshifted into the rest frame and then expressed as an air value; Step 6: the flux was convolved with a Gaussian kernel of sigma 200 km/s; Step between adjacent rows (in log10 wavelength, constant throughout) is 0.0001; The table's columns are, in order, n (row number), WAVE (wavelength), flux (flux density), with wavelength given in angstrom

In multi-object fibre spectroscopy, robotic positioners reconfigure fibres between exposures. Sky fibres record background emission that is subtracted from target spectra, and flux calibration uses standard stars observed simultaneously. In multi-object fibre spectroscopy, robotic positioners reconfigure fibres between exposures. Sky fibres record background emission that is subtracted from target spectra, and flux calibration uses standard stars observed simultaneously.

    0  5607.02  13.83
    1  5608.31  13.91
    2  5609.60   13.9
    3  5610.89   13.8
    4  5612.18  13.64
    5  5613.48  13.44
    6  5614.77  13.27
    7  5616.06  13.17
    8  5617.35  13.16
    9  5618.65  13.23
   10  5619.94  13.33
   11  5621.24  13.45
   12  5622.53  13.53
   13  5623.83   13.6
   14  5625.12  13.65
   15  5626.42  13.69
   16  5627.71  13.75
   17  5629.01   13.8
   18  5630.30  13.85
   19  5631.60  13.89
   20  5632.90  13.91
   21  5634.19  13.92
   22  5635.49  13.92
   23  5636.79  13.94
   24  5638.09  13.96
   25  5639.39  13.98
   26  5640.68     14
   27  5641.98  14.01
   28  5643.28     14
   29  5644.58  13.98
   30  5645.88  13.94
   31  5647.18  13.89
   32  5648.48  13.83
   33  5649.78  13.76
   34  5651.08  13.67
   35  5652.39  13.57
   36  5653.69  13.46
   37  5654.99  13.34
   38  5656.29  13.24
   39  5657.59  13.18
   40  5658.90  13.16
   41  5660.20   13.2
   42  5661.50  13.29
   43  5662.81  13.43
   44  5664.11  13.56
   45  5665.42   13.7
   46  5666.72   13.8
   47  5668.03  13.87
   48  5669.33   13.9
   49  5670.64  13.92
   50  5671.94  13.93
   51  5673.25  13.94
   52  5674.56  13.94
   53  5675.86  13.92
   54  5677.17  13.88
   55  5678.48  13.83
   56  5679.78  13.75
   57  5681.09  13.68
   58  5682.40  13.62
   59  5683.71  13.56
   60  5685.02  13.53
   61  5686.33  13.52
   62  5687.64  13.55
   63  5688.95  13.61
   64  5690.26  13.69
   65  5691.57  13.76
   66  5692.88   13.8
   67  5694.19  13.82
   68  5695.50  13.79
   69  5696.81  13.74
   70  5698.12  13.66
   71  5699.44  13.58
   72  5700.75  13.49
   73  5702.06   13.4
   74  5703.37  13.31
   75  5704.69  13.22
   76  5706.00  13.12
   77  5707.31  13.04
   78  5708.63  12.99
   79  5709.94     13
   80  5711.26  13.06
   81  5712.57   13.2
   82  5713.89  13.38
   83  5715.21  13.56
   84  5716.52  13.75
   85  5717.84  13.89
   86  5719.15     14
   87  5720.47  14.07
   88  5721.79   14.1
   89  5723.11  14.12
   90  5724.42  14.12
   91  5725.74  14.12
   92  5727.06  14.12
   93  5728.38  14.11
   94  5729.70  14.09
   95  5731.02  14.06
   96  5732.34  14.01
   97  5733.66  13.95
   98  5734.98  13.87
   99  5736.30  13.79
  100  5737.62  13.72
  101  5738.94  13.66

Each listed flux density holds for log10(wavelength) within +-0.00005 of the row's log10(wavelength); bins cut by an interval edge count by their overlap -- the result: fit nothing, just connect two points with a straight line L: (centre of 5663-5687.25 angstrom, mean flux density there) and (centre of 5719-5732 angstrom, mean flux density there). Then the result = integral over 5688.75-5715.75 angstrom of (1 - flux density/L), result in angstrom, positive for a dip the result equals 1.0 angstrom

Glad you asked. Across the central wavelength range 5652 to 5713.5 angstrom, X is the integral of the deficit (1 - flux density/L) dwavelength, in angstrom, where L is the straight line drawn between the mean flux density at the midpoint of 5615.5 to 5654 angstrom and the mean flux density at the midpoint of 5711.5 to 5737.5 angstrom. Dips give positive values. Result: 1.2 angstrom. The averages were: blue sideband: 13.7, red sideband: 13.9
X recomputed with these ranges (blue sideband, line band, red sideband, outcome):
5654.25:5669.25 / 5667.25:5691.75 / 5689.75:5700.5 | -0.3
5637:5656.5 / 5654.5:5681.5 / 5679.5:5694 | 0.1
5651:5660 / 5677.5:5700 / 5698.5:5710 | -0.7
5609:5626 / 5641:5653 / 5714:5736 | -0.2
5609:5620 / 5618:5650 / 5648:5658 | -0.7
